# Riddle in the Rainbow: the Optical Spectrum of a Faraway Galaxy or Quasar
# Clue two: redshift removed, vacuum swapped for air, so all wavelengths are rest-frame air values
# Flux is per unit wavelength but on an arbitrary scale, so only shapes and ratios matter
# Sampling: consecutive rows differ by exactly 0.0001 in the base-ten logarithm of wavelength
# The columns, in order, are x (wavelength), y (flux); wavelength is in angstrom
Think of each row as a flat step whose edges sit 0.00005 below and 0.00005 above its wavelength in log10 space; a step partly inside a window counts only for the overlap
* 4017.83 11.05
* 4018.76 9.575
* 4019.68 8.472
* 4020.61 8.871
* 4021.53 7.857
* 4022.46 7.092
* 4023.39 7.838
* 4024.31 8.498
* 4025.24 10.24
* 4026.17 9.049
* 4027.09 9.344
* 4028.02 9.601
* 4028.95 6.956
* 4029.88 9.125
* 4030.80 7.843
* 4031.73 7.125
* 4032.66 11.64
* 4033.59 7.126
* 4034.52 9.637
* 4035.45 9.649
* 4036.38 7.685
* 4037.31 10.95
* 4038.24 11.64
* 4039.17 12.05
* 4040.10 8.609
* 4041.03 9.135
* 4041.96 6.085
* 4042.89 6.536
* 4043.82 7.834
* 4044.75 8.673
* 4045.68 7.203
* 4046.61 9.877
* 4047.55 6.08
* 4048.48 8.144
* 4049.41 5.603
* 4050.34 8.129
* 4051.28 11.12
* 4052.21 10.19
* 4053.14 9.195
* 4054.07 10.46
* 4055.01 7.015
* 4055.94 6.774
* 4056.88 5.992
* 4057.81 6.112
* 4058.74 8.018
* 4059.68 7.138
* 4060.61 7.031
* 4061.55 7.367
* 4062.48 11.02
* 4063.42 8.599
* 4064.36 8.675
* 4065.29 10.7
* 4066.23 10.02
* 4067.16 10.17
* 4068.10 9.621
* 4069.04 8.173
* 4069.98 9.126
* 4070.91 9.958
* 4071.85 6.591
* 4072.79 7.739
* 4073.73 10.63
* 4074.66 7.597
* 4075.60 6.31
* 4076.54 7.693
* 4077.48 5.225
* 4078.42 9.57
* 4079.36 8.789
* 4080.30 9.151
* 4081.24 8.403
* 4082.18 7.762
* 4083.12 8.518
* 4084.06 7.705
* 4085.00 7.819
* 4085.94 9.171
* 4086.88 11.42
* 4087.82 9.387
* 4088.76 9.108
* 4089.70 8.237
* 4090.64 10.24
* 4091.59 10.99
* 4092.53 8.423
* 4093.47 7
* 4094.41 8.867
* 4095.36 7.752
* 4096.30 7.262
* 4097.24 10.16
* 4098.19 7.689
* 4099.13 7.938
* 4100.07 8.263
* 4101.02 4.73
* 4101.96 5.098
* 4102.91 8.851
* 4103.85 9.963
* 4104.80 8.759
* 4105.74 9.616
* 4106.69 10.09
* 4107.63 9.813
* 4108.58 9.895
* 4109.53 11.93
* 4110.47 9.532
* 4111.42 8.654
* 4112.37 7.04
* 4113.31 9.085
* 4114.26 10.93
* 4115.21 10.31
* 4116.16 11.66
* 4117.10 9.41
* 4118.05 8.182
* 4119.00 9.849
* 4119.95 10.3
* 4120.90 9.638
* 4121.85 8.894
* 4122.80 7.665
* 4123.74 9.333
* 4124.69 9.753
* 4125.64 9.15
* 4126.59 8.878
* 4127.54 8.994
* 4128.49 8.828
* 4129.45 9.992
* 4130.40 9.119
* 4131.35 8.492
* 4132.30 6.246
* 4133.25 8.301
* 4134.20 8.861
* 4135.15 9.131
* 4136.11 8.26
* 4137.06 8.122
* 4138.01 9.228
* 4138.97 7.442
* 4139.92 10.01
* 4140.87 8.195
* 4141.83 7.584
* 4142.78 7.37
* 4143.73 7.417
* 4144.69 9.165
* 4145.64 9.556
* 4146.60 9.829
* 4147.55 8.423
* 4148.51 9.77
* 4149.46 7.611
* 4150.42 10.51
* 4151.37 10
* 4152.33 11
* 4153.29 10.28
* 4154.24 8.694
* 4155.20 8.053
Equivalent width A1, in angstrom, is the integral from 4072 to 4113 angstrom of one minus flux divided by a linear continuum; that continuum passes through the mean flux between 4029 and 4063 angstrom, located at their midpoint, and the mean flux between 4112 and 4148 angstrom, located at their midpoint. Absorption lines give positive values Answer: 0.63 angstrom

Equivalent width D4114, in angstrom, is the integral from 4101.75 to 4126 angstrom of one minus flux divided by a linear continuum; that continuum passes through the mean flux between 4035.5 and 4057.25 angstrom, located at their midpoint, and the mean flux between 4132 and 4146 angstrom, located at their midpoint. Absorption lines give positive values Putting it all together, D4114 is -2.95 angstrom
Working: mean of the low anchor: 8.51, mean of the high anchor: 8.34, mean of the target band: 9.41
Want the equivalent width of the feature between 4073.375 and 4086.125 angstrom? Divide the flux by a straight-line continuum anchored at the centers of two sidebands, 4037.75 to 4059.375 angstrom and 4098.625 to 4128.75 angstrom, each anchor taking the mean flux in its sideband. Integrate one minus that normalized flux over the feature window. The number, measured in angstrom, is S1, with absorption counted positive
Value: 0.8 angstrom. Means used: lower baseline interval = 8.28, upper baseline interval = 9.1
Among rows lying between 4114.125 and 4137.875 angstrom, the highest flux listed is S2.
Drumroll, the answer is 11.66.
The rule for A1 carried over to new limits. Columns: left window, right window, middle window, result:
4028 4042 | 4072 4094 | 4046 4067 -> 1.20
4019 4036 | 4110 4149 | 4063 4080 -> 0.31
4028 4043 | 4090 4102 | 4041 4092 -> 0.54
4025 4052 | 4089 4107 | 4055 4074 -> 0.36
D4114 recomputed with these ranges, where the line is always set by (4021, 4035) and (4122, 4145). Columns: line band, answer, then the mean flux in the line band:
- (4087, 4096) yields -0.40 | 8.96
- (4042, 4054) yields 0.53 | 8.22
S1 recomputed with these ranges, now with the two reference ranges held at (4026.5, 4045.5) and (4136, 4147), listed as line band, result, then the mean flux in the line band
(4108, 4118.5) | -1.3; 9.7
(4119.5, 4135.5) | -0.7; 8.92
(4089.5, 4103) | 0.9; 8.07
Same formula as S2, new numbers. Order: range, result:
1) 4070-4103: 11.42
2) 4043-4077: 11.12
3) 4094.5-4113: 11.93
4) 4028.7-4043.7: 12.05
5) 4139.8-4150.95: 10.51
